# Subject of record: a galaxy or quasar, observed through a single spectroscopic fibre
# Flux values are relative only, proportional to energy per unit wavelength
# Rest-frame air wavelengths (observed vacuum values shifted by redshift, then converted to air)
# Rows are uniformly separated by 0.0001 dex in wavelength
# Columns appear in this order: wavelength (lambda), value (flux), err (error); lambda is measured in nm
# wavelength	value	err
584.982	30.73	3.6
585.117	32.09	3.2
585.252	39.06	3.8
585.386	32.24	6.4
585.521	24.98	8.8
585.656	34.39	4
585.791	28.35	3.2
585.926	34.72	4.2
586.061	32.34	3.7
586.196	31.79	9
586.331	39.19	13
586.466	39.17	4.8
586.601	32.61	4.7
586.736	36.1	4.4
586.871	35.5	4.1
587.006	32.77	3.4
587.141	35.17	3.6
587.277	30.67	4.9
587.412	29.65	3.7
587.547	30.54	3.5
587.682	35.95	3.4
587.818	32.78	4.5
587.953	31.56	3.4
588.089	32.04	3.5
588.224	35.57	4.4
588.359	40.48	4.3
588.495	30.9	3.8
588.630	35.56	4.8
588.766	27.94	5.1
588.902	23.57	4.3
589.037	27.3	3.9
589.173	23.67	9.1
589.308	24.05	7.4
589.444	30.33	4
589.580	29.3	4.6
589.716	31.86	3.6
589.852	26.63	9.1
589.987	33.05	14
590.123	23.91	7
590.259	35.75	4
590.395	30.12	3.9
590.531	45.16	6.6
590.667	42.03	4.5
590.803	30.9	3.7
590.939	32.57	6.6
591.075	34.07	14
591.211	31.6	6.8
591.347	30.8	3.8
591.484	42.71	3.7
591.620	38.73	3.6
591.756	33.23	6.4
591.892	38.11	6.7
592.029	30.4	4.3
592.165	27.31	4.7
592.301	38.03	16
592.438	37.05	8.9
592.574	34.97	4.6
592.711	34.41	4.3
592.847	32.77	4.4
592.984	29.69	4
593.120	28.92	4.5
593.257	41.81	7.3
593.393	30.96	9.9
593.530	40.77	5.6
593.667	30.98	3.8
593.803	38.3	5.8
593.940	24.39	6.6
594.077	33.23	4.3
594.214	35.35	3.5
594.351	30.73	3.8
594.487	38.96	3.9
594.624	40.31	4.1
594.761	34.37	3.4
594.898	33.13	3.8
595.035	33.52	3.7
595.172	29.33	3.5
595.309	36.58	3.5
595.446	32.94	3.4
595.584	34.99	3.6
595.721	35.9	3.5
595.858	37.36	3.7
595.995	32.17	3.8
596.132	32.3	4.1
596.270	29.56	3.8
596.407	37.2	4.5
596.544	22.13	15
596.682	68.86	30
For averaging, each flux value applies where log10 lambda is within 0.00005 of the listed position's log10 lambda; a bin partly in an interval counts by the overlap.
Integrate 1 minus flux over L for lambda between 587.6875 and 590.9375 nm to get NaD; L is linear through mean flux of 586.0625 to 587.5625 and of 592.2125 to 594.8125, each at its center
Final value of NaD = 0.24 nm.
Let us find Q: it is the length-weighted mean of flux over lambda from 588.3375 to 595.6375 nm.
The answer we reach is 33.1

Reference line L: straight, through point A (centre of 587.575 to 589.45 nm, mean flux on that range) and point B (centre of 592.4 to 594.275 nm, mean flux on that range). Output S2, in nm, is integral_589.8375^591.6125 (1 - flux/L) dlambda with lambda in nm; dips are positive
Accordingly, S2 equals -0.11 nm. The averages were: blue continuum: 30.8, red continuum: 33.8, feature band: 34.2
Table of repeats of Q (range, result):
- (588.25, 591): 31.3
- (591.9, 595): 34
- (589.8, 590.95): 33.5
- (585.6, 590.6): 32.2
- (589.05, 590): 28.1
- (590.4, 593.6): 35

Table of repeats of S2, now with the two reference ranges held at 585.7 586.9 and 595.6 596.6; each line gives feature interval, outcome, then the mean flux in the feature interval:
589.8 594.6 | -0.10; 34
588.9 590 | 0.20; 27.8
